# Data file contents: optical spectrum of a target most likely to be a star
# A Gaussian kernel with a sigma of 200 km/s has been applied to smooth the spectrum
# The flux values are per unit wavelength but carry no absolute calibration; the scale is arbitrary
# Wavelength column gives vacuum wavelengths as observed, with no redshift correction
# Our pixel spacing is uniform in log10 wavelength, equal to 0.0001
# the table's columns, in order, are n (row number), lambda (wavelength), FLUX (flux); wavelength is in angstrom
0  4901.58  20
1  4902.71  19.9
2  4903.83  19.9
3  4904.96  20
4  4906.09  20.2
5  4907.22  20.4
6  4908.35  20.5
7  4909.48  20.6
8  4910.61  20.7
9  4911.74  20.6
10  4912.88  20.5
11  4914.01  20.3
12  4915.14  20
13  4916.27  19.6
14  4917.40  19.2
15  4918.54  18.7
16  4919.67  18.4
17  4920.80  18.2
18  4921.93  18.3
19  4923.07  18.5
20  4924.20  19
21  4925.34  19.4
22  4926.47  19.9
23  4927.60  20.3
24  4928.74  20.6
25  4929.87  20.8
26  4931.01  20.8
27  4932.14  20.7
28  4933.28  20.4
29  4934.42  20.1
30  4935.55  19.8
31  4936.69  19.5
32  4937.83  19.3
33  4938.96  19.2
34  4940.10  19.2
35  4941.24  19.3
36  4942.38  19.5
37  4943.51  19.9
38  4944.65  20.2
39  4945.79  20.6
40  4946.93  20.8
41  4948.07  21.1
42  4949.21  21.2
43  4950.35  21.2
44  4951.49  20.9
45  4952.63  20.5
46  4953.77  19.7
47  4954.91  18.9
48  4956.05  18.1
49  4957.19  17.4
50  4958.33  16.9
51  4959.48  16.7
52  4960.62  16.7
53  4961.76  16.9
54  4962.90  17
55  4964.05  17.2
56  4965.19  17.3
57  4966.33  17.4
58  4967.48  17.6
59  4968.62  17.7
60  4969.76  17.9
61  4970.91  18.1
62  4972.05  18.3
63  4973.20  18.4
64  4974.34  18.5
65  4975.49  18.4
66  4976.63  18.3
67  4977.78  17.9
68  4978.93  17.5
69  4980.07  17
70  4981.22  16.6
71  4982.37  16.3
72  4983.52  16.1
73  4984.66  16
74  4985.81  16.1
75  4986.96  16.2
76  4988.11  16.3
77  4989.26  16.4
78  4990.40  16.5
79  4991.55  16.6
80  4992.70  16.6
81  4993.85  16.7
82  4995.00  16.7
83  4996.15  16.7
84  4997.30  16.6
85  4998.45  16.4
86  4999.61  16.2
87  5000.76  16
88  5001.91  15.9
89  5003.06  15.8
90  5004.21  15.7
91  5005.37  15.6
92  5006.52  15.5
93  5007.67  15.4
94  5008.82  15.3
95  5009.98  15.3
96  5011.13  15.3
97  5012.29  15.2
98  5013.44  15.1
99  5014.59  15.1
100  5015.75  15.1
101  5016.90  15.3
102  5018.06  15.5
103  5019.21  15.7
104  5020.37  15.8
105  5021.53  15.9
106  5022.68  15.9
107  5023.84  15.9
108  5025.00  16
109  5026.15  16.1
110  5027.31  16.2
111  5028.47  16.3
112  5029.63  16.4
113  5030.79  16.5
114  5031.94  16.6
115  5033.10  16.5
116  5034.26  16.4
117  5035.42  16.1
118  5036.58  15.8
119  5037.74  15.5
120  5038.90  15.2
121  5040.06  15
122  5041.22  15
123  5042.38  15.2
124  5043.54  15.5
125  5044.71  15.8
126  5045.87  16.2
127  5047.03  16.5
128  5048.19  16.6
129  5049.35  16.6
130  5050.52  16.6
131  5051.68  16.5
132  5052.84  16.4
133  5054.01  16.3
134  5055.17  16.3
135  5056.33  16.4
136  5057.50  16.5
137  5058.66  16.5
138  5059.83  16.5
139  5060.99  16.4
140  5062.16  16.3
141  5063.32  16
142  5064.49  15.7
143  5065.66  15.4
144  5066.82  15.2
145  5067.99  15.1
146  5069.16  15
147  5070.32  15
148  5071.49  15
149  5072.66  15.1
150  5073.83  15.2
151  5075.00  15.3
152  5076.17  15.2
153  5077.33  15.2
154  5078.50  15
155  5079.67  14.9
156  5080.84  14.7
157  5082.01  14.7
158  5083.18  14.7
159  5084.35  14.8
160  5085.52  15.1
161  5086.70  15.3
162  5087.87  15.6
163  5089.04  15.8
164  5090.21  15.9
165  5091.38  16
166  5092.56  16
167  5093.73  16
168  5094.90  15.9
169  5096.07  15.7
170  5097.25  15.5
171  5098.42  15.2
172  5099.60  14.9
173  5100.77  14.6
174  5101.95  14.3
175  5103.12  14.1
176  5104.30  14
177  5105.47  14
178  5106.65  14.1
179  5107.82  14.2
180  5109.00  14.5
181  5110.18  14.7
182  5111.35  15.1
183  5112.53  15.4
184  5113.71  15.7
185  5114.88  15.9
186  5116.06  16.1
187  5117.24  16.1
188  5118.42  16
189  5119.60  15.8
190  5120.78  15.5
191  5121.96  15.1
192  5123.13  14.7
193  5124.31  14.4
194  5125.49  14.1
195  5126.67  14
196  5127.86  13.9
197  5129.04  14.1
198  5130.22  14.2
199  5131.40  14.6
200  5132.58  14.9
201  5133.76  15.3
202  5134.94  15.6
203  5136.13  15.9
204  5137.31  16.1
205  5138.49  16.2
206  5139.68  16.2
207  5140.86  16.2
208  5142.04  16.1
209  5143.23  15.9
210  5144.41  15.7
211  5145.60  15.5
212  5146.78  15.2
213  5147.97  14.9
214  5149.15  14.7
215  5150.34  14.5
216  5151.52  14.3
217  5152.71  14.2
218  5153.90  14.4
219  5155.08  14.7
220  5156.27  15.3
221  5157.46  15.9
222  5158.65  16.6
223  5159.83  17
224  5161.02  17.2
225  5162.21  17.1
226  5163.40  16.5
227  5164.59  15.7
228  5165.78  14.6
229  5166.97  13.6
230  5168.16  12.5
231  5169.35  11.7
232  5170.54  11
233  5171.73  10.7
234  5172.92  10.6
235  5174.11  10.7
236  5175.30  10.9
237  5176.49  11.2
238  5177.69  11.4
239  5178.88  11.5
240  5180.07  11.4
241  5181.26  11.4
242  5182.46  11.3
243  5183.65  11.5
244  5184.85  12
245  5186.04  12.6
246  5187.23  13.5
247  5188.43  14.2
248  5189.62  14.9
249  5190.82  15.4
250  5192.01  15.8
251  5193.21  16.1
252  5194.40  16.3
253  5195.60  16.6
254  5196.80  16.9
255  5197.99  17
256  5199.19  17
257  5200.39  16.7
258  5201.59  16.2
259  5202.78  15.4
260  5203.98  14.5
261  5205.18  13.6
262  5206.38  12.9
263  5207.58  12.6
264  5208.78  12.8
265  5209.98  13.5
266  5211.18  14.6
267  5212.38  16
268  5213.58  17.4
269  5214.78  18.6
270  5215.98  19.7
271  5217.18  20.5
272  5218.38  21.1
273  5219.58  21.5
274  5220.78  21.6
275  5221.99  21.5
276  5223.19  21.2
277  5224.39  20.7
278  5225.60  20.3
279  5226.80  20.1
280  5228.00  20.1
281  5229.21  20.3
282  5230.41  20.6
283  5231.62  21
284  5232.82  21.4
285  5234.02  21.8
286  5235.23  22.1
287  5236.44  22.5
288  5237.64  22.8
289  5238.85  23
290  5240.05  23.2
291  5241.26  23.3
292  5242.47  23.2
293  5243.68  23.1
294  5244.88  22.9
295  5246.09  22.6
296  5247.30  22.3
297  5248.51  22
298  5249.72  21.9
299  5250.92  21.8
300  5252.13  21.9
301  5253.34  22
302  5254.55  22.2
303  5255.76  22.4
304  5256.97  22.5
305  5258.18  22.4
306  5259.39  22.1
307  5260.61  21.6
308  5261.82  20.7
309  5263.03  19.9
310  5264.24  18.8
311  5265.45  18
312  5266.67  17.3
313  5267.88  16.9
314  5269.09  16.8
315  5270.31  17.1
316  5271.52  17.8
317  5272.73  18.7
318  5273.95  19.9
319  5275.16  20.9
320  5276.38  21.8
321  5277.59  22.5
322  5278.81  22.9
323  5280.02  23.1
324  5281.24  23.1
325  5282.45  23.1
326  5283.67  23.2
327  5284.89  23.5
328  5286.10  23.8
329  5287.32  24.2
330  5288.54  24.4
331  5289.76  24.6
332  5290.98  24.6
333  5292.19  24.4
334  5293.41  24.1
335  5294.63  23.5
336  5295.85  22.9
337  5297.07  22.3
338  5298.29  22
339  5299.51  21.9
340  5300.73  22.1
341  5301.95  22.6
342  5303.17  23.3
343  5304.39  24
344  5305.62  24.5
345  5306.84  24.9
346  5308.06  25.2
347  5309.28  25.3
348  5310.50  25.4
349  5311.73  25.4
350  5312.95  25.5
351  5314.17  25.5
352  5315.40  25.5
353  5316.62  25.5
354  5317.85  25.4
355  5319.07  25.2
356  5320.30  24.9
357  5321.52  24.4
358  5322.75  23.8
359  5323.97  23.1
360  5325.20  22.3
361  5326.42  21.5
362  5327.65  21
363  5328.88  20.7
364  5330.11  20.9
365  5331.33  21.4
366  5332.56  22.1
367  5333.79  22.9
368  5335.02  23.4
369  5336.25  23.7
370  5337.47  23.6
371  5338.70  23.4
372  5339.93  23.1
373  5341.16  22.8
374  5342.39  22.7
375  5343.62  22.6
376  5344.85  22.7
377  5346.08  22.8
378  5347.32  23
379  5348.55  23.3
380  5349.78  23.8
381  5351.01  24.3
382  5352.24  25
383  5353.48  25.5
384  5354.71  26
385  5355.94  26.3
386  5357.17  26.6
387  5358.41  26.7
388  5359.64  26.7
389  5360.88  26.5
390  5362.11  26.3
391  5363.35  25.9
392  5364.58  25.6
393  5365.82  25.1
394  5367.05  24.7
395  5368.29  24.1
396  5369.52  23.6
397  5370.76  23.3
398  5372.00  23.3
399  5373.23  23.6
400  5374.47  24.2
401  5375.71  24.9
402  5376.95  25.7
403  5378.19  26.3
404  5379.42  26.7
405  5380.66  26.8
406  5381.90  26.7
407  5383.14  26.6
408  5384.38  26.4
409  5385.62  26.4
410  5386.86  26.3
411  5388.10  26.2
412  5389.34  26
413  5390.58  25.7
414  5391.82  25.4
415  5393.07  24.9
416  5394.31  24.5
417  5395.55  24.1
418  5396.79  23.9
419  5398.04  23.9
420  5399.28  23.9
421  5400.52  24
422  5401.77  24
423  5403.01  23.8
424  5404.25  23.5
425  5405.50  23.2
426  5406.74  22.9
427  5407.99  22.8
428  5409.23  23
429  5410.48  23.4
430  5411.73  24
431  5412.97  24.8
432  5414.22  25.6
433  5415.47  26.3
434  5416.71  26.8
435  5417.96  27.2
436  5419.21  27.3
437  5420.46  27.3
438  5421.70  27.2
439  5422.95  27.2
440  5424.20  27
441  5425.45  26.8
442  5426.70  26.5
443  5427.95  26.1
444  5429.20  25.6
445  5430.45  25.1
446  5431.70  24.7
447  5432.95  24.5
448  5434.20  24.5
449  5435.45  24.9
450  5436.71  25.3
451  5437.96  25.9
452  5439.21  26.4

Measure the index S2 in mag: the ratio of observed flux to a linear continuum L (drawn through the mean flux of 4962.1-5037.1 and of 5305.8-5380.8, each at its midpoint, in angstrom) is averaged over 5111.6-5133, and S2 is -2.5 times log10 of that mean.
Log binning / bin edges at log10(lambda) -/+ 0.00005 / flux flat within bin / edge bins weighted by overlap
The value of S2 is 0.27 mag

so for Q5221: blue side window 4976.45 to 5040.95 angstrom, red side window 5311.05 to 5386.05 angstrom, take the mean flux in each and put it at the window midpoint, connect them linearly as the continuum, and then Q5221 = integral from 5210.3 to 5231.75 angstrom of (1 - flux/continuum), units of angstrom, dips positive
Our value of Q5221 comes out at 1.57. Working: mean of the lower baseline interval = 16.1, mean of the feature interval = 19.7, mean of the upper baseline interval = 24.4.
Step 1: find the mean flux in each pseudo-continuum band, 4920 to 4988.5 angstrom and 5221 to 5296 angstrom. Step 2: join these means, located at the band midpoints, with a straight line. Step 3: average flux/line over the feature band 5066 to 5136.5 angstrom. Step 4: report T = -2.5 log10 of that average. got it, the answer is 0.31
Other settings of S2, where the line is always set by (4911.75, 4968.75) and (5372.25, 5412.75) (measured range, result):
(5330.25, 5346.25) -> 0.06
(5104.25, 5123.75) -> 0.37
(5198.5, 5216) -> 0.42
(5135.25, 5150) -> 0.35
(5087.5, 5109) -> 0.37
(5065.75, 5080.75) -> 0.35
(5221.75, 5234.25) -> 0.10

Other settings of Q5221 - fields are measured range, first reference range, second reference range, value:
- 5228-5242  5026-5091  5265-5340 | -0.74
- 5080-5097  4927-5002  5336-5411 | 3.99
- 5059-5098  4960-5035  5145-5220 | 0.61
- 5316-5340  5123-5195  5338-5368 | 0.16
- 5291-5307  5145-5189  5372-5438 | -2.57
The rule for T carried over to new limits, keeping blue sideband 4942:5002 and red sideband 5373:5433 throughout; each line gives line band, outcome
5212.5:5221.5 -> 0.11 mag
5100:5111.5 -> 0.37 mag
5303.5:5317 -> -0.06 mag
